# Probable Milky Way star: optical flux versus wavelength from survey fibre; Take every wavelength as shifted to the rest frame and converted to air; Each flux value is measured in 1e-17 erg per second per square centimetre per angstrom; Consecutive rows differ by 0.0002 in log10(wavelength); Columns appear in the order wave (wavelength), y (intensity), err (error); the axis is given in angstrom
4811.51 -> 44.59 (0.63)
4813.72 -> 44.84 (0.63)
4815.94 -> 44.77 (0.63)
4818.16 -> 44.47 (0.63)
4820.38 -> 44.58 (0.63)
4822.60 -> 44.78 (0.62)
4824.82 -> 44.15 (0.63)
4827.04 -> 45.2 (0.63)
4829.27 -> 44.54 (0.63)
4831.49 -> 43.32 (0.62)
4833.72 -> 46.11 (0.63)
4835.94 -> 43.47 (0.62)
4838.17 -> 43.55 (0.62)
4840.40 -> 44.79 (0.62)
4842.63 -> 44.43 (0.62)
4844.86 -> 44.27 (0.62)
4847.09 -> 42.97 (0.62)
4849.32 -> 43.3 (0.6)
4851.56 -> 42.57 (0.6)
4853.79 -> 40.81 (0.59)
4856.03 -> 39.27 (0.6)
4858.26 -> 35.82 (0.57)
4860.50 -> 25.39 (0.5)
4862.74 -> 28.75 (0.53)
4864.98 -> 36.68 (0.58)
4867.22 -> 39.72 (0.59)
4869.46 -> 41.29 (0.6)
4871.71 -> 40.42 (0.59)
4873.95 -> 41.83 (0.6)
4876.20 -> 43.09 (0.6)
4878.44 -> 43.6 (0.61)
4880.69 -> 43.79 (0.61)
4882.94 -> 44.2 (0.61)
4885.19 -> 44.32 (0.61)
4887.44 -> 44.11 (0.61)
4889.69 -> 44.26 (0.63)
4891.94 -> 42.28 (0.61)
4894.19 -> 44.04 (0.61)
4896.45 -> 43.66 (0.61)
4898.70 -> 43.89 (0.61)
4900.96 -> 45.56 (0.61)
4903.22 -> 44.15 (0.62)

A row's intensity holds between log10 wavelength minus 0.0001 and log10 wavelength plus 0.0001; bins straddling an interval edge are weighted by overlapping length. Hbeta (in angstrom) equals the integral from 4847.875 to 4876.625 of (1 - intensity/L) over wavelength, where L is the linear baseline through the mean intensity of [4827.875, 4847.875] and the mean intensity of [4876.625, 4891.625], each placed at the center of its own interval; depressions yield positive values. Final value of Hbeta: 3.7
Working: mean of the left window 44.2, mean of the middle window 38.3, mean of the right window 43.9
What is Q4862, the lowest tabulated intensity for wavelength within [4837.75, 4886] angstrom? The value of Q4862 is 25.39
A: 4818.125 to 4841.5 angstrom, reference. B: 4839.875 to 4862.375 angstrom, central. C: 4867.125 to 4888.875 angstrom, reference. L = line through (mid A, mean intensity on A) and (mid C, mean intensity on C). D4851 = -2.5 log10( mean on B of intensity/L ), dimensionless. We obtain 0.10 mag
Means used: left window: 44.4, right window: 42.8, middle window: 39.9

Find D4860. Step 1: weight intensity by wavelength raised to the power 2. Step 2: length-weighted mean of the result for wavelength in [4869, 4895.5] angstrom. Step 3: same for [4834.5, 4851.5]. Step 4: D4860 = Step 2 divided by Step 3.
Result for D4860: 1.00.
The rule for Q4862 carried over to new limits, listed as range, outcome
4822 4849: 42.97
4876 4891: 43.09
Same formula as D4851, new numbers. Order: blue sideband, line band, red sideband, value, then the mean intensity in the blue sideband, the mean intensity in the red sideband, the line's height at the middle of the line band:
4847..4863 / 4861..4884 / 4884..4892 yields 0.03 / 37.5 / 44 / 40.9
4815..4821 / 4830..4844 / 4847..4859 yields -0.04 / 44.6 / 40.8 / 42.5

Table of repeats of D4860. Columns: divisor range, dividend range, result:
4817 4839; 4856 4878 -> 0.85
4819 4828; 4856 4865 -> 0.73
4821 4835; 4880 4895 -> 1.01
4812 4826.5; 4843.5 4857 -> 0.96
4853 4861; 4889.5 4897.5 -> 1.23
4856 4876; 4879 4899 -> 1.20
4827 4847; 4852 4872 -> 0.83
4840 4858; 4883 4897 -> 1.05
